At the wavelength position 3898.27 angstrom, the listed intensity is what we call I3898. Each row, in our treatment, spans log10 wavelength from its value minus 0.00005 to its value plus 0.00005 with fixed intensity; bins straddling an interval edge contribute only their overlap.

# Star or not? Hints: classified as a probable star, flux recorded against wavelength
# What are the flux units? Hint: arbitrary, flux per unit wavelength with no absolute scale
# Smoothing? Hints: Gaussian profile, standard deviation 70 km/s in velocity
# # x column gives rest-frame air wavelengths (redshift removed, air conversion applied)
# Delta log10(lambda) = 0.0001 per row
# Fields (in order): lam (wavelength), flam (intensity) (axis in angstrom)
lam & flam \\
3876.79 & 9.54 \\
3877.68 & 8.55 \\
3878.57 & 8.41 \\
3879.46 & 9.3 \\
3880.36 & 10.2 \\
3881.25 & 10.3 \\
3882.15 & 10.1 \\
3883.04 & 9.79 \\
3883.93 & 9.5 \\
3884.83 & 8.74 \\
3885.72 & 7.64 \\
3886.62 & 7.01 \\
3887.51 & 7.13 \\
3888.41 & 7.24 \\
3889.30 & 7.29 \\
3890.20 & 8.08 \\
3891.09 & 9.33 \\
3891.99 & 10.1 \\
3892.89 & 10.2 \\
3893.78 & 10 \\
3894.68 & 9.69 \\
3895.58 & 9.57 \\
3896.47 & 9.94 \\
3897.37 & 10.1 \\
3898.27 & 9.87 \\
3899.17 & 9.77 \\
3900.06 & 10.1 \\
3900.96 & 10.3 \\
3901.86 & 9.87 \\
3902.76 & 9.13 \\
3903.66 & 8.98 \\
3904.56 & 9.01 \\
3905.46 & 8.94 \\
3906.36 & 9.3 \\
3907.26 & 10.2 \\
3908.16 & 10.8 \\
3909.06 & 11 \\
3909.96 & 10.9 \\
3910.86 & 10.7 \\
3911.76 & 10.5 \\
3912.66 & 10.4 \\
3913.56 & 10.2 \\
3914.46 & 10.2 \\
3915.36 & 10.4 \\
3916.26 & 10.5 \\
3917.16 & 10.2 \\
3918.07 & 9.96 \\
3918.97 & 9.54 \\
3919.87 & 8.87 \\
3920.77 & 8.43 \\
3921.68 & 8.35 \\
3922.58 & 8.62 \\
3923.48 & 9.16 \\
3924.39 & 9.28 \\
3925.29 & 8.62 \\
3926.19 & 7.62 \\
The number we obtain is 9.87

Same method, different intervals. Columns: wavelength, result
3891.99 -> 10.1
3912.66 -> 10.4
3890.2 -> 8.08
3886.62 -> 7.01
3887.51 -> 7.13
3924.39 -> 9.28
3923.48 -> 9.16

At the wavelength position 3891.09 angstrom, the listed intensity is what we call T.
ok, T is 9.33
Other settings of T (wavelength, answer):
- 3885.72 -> 7.64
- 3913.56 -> 10.2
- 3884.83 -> 8.74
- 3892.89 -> 10.2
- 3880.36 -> 10.2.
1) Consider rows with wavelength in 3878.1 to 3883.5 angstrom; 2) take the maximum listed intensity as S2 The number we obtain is 10.3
